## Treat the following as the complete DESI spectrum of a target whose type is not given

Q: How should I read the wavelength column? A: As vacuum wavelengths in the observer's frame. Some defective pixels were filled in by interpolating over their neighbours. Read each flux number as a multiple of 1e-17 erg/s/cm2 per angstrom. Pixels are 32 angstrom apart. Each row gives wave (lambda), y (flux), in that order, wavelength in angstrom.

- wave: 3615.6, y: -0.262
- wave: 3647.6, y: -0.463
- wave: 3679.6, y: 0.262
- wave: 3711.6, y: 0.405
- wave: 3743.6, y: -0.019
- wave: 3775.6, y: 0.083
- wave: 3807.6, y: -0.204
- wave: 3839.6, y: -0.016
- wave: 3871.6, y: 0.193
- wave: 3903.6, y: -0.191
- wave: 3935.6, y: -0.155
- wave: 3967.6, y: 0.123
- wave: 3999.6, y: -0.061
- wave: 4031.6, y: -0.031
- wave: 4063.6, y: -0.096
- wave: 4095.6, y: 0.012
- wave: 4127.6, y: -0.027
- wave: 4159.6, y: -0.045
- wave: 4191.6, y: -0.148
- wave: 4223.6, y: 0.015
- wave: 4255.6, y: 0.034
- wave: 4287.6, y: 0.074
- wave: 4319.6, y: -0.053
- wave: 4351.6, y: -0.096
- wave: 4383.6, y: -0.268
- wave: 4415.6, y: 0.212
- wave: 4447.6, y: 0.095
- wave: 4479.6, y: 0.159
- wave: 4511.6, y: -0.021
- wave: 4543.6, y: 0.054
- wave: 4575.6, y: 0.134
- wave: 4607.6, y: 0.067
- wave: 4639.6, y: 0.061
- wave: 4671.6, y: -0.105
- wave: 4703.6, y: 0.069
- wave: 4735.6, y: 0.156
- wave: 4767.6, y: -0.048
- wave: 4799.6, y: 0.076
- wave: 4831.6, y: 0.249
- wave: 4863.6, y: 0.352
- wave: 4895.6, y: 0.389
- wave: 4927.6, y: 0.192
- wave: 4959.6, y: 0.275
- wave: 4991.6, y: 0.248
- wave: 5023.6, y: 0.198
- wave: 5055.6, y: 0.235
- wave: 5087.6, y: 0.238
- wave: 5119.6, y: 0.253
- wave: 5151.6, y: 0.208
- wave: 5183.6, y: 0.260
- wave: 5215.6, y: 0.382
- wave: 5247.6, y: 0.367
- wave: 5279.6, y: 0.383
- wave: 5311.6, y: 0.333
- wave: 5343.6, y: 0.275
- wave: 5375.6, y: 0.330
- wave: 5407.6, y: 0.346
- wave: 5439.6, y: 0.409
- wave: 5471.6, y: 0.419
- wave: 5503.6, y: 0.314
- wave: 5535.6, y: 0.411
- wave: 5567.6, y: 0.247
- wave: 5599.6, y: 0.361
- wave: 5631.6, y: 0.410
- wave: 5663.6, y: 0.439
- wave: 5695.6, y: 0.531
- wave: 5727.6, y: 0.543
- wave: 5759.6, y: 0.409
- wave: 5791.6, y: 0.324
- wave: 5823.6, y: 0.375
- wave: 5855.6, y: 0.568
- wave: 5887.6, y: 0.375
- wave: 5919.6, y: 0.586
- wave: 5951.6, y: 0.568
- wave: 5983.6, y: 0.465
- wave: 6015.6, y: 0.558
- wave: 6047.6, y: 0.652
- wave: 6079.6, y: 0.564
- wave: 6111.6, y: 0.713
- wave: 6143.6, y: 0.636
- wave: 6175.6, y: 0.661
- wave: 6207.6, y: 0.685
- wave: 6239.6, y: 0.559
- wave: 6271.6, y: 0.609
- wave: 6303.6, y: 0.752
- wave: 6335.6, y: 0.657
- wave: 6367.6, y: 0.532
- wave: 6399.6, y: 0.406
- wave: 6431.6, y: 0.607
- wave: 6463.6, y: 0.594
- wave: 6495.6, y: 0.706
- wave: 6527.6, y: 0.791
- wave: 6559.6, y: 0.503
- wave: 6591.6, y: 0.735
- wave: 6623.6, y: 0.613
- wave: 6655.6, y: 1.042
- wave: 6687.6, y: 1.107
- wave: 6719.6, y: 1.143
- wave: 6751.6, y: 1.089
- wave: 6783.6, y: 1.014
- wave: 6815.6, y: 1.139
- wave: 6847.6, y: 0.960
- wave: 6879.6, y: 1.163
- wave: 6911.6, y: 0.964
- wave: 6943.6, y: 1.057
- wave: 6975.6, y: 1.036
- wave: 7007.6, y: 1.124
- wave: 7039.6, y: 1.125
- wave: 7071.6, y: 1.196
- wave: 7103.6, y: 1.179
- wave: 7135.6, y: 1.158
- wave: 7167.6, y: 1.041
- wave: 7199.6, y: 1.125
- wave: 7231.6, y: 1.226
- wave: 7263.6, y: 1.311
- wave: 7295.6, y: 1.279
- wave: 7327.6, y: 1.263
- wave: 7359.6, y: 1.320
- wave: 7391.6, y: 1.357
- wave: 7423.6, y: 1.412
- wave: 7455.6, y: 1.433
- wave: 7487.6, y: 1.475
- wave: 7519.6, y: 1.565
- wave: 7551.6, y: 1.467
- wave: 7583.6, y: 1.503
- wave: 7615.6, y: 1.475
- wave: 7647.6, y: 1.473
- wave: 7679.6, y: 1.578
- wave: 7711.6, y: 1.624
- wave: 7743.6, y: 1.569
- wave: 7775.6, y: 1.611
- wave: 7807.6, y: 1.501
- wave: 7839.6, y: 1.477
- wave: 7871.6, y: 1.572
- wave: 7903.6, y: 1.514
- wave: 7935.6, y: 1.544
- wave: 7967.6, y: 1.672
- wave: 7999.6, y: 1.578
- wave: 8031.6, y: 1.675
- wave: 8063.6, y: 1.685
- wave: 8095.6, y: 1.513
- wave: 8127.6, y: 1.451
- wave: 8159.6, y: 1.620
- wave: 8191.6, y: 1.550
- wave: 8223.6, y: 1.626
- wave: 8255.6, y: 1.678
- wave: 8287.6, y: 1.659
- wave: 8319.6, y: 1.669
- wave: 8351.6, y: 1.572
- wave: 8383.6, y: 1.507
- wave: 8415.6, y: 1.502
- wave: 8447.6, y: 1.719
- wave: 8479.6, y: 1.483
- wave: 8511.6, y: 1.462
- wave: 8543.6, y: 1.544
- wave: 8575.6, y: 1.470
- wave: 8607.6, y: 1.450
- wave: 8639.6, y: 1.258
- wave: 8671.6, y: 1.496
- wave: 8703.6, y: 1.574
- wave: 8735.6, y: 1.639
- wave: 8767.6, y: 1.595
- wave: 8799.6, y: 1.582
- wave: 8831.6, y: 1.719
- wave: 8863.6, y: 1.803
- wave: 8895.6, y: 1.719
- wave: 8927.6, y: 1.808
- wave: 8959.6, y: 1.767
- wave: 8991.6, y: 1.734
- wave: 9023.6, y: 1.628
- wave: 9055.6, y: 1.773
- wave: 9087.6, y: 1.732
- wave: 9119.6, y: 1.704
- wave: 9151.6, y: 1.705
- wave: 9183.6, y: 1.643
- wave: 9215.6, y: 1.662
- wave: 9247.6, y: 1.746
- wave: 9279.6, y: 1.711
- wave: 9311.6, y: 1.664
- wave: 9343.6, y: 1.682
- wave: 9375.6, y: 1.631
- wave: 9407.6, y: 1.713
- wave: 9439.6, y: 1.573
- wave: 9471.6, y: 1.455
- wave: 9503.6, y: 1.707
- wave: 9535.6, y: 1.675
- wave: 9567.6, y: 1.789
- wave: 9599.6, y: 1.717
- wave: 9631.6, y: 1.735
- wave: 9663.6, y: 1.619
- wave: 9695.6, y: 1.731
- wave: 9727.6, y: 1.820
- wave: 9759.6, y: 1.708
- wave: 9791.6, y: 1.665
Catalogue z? 0.668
